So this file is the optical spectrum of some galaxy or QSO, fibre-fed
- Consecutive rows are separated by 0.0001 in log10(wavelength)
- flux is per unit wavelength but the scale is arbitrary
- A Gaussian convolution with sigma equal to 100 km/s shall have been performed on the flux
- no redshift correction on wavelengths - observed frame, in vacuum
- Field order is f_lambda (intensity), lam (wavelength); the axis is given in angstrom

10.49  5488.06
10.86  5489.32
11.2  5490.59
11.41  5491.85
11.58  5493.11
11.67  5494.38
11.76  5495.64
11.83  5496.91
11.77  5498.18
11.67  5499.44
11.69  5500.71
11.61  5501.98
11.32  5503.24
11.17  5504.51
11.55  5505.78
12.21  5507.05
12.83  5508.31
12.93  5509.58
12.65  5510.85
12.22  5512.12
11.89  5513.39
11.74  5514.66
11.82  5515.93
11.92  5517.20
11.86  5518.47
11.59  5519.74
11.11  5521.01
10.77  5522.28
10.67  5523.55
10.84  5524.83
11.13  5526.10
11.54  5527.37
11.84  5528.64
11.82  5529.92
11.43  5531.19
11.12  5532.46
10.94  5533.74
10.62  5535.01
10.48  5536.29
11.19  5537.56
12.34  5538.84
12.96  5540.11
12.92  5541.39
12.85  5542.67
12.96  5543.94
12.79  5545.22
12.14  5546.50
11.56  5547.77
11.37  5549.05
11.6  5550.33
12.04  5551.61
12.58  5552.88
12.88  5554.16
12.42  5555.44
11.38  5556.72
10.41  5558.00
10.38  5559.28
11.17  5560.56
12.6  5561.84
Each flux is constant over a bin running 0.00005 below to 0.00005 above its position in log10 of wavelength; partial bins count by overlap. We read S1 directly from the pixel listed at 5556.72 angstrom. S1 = 11.38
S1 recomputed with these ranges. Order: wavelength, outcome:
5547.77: 11.56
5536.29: 10.48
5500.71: 11.69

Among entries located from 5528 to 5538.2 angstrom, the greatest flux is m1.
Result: 11.84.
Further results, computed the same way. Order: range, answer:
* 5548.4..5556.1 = 12.88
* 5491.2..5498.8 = 11.83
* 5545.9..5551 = 12.14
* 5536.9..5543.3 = 12.96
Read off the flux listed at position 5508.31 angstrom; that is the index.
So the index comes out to 12.83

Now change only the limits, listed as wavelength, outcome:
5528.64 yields 11.84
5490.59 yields 11.2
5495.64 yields 11.76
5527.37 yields 11.54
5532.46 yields 11.12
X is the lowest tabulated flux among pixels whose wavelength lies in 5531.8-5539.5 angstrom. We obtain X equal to 10.48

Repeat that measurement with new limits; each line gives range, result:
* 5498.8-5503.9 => 11.32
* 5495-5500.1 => 11.67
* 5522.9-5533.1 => 10.67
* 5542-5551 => 11.37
